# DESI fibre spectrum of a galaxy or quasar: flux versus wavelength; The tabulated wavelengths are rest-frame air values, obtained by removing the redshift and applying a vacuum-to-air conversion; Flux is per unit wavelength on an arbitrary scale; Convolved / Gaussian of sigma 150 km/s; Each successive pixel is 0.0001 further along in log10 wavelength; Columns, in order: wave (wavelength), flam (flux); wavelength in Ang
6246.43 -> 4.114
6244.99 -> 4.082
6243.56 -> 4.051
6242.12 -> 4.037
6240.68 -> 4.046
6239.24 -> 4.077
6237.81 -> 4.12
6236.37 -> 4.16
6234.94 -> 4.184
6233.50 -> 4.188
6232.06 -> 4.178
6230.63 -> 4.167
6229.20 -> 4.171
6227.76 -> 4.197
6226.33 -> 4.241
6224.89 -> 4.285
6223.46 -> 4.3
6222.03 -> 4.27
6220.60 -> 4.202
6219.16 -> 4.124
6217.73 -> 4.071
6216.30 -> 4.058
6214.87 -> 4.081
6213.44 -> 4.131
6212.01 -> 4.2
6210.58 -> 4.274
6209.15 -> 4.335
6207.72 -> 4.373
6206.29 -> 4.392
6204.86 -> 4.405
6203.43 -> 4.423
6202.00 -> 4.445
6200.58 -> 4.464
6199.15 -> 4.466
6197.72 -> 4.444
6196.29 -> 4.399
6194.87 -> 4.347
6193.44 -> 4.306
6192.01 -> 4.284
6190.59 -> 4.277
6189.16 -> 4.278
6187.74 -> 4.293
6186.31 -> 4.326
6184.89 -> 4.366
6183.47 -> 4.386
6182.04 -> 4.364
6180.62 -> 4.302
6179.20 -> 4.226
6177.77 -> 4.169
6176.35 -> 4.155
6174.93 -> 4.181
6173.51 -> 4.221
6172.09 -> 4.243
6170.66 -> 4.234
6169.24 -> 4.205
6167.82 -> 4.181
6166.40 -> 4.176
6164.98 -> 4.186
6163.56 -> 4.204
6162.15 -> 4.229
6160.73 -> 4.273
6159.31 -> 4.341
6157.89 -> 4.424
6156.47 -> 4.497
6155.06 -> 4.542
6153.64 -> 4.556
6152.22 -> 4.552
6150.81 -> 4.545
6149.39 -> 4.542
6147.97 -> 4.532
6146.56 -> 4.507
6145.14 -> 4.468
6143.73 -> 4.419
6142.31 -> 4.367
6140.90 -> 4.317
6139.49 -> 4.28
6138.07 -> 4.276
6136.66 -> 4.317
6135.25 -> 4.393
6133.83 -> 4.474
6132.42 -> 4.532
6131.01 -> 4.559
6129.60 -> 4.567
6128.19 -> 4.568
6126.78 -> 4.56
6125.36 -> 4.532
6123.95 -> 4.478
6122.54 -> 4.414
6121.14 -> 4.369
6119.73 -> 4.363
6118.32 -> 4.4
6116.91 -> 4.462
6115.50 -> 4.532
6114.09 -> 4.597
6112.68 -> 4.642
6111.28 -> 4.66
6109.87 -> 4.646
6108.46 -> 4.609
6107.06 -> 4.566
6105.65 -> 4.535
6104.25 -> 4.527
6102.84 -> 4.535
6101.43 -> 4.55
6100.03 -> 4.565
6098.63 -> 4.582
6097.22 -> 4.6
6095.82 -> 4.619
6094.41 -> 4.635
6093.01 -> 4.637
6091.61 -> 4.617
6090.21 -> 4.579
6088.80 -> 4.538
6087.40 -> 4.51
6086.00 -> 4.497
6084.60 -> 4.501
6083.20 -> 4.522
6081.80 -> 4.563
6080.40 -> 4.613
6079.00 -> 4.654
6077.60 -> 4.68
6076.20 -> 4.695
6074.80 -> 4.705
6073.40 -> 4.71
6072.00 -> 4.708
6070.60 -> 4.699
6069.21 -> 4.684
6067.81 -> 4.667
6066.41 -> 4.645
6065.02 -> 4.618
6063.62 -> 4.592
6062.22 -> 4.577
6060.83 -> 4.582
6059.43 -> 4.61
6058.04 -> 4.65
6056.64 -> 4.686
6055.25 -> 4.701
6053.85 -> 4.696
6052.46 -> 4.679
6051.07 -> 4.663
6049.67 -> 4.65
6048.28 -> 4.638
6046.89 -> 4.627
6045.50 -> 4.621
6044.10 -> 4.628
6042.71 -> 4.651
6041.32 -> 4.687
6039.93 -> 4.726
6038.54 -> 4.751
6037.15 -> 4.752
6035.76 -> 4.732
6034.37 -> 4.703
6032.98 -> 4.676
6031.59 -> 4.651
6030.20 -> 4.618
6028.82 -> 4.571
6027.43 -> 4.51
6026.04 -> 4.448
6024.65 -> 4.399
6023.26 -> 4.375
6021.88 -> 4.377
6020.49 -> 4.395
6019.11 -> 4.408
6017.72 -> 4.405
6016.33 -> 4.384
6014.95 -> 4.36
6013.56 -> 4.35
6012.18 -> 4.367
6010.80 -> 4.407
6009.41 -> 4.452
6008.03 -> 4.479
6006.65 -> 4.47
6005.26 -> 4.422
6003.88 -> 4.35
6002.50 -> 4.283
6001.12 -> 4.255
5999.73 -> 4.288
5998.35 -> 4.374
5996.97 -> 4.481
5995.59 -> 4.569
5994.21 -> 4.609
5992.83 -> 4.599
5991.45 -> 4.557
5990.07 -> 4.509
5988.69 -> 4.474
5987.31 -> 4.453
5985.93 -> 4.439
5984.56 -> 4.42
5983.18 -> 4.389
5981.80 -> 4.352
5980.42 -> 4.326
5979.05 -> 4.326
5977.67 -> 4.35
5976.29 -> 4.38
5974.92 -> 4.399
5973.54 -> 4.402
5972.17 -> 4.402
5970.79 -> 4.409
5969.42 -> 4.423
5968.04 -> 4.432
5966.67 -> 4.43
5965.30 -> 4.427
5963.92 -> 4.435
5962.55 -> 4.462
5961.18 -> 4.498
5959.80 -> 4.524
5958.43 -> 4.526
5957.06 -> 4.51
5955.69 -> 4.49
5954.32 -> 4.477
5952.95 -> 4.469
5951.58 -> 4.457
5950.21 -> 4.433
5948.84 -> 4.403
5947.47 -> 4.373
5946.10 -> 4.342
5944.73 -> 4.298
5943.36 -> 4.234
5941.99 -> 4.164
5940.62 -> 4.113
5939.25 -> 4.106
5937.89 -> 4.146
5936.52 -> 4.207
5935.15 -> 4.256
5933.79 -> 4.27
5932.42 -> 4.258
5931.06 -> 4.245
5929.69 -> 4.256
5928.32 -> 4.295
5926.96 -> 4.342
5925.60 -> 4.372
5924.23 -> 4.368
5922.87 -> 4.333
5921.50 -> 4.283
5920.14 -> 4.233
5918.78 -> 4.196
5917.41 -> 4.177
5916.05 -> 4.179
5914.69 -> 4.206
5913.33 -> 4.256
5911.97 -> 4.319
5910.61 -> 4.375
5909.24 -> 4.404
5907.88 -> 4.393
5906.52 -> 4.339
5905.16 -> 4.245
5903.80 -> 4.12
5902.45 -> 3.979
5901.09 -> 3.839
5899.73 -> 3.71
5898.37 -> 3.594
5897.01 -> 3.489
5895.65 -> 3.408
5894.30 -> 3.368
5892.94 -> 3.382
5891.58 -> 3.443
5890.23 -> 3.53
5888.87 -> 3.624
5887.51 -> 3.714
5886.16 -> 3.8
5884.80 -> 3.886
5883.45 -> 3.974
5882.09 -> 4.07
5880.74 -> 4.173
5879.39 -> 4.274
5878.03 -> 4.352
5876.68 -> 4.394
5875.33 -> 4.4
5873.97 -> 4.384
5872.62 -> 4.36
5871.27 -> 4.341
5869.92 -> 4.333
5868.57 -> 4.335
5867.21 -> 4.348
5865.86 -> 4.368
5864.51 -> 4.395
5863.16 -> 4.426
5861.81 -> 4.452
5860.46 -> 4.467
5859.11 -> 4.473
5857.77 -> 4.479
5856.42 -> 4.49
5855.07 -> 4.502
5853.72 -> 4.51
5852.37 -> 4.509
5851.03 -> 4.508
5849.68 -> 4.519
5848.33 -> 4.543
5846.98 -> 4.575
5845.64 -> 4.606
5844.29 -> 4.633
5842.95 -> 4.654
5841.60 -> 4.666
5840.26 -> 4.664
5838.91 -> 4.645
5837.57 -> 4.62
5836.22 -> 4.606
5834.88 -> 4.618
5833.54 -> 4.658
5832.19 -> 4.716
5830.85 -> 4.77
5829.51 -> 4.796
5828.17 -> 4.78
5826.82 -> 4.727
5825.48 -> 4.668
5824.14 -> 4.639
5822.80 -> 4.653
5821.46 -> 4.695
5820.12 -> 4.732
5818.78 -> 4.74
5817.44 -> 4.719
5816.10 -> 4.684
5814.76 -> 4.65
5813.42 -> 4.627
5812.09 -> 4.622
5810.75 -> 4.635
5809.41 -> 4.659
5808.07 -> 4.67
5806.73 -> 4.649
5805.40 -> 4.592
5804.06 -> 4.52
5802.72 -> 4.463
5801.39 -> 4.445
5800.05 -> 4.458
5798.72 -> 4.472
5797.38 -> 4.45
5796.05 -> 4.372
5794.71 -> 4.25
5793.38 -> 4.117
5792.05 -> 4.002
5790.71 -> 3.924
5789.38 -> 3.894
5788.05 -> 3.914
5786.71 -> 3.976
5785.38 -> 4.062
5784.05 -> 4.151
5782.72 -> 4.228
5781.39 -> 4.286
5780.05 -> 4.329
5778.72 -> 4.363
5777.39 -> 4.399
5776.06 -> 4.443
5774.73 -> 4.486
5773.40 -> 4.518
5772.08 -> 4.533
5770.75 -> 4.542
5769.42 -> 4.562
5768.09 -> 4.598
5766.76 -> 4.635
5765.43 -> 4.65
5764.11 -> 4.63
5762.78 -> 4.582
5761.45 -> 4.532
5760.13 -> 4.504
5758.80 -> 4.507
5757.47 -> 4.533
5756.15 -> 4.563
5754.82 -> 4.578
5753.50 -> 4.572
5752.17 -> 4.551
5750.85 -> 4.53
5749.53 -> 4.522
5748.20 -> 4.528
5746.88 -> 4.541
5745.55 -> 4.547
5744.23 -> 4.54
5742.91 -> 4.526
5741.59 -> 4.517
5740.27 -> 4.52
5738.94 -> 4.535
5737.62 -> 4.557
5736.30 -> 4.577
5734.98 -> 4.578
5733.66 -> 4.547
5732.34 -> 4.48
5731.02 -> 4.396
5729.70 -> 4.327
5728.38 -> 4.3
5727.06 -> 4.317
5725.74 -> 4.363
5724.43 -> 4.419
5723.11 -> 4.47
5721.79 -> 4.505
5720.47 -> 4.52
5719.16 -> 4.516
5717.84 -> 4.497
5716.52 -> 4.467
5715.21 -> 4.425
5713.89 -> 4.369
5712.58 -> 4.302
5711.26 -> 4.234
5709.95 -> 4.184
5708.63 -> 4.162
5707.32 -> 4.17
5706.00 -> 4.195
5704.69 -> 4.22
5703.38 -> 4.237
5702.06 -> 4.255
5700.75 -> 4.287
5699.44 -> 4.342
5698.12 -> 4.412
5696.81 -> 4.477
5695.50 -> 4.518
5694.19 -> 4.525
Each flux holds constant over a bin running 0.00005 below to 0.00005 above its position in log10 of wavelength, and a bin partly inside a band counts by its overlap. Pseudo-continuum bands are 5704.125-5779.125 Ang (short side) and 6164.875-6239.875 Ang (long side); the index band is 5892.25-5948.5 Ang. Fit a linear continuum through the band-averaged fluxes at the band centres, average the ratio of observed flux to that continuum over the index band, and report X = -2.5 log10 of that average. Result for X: 0.06 mag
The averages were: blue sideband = 4.47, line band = 4.13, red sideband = 4.26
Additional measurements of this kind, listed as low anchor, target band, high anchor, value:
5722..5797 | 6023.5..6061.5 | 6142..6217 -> -0.07 mag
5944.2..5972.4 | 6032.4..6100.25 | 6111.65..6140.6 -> -0.04 mag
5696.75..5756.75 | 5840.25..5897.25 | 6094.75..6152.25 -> 0.06 mag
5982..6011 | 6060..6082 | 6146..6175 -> -0.06 mag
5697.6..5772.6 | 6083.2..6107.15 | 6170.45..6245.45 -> -0.07 mag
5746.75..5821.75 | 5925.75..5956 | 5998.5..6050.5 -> 0.05 mag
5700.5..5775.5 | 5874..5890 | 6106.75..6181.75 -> 0.10 mag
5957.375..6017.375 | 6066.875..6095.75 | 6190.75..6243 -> -0.07 mag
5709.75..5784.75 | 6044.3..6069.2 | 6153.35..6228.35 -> -0.07 mag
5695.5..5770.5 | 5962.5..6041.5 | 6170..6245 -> -0.03 mag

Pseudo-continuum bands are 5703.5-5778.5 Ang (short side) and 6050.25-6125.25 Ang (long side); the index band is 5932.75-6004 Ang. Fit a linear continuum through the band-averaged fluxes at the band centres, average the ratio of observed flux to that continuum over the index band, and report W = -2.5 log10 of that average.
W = 0.04 mag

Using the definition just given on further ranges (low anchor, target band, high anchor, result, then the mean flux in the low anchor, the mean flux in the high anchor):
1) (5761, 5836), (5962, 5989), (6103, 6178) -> 0.01 mag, 4.49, 4.42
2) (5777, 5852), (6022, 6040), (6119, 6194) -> -0.04 mag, 4.5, 4.37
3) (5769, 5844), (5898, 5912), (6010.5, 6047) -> 0.10 mag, 4.5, 4.54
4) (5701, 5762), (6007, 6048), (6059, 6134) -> 0.00 mag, 4.44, 4.58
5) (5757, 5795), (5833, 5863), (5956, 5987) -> -0.04 mag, 4.35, 4.42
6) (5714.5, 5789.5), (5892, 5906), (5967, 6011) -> 0.19 mag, 4.45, 4.42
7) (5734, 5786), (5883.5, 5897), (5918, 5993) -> 0.22 mag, 4.5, 4.37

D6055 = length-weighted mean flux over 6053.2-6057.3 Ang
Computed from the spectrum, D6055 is 4.69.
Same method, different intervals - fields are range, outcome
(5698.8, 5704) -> 4.28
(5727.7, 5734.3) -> 4.41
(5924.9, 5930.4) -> 4.31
